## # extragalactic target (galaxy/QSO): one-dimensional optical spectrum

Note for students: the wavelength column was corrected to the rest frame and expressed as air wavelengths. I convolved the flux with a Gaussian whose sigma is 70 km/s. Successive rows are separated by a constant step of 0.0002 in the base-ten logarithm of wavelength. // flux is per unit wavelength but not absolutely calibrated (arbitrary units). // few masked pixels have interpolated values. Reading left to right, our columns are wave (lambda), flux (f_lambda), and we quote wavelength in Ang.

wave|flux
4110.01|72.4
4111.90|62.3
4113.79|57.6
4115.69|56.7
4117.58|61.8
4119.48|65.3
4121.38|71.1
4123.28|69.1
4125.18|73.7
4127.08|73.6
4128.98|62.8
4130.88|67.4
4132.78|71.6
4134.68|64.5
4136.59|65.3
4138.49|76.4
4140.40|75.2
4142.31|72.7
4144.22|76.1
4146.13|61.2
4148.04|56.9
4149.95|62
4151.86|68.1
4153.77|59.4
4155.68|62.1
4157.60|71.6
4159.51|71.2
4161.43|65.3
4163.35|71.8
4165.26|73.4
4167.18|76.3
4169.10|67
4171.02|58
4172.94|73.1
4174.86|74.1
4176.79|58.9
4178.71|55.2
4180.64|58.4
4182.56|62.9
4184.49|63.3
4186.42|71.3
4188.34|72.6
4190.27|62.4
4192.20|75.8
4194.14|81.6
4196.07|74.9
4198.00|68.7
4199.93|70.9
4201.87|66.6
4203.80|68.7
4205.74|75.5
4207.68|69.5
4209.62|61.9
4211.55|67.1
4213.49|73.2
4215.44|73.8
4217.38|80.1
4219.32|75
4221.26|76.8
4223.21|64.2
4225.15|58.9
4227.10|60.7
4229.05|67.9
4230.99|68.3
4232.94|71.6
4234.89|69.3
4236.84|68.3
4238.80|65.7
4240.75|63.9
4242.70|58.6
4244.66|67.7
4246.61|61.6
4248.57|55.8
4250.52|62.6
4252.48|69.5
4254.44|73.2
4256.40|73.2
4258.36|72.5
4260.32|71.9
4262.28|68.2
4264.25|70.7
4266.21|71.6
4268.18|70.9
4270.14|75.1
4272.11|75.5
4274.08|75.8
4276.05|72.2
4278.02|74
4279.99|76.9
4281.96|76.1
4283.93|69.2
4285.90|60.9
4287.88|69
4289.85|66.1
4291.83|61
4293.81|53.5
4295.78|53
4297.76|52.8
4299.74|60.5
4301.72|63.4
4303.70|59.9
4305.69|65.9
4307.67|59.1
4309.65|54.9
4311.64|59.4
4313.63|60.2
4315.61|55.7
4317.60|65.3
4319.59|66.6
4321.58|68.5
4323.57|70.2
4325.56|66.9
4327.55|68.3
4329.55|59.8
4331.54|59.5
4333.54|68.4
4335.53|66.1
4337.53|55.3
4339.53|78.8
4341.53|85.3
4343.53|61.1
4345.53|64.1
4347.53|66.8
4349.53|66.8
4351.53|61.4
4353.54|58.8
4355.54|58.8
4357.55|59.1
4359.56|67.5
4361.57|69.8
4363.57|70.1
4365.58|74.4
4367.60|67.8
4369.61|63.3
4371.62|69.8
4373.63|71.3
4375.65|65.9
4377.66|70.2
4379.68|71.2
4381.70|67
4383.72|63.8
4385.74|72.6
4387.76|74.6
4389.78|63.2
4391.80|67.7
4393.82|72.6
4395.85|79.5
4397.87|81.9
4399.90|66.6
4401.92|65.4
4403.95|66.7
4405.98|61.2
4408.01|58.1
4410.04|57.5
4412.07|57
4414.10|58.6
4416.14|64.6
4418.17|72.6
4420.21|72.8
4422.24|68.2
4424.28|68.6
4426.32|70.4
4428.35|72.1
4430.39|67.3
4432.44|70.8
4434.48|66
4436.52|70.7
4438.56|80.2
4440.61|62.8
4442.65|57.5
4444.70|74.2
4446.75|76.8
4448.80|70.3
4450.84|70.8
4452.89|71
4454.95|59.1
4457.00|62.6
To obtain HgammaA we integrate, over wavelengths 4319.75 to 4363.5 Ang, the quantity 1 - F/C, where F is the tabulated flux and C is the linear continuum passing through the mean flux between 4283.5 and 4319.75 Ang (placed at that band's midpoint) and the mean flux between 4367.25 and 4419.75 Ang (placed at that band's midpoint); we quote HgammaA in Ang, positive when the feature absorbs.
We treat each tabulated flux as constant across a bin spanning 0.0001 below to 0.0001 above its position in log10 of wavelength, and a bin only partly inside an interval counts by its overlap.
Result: -1.62 Ang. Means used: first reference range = 60.6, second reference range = 67.4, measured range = 65.9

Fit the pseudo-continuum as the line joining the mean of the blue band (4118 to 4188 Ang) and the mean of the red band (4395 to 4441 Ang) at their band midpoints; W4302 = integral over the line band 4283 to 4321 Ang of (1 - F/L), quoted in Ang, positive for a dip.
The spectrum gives 3.8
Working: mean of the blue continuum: 67.4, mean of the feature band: 60.9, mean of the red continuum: 67.8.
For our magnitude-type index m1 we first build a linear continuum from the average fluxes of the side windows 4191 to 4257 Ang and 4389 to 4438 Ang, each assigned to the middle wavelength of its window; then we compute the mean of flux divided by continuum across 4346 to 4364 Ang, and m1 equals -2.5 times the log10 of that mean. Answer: 0.063 mag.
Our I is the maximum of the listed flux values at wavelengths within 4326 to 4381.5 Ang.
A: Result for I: 85.3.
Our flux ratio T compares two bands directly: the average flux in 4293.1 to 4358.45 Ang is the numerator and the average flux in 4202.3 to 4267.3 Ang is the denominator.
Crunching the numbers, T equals 0.9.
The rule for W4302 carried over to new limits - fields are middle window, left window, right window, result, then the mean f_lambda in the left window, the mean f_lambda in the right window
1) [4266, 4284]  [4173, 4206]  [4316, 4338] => -2.1 Ang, 68.3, 65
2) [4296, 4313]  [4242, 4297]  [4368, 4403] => 2.3 Ang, 68.1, 69.8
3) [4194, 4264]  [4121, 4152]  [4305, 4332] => -3.1 Ang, 68.7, 62.9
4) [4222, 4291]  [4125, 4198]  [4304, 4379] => -1.9 Ang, 68.1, 65.4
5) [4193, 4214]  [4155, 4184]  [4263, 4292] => -0.8 Ang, 66.6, 71.2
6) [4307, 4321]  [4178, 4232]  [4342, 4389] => 1.5 Ang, 68.9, 67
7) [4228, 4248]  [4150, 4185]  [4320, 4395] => 0.1 Ang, 66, 67.2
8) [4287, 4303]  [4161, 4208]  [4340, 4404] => 2.0 Ang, 68.7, 68.4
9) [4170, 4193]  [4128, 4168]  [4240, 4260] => 0.7 Ang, 68.1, 66.1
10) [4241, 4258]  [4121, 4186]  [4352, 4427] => 0.5 Ang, 67.3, 67.2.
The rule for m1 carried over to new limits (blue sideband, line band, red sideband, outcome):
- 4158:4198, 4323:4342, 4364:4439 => 0.02 mag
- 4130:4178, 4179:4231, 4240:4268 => -0.02 mag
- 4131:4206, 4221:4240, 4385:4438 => 0.02 mag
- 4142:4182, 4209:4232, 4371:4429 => -0.04 mag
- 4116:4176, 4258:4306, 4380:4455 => 0.01 mag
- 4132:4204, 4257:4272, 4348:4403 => -0.06 mag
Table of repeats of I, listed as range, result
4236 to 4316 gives 76.9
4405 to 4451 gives 80.2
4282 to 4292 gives 69.2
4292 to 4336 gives 70.2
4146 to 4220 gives 81.6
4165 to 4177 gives 76.3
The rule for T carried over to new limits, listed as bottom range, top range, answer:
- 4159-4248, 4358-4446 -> 1.00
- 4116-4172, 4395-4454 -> 1.01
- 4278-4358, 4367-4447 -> 1.06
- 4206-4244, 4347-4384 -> 0.98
